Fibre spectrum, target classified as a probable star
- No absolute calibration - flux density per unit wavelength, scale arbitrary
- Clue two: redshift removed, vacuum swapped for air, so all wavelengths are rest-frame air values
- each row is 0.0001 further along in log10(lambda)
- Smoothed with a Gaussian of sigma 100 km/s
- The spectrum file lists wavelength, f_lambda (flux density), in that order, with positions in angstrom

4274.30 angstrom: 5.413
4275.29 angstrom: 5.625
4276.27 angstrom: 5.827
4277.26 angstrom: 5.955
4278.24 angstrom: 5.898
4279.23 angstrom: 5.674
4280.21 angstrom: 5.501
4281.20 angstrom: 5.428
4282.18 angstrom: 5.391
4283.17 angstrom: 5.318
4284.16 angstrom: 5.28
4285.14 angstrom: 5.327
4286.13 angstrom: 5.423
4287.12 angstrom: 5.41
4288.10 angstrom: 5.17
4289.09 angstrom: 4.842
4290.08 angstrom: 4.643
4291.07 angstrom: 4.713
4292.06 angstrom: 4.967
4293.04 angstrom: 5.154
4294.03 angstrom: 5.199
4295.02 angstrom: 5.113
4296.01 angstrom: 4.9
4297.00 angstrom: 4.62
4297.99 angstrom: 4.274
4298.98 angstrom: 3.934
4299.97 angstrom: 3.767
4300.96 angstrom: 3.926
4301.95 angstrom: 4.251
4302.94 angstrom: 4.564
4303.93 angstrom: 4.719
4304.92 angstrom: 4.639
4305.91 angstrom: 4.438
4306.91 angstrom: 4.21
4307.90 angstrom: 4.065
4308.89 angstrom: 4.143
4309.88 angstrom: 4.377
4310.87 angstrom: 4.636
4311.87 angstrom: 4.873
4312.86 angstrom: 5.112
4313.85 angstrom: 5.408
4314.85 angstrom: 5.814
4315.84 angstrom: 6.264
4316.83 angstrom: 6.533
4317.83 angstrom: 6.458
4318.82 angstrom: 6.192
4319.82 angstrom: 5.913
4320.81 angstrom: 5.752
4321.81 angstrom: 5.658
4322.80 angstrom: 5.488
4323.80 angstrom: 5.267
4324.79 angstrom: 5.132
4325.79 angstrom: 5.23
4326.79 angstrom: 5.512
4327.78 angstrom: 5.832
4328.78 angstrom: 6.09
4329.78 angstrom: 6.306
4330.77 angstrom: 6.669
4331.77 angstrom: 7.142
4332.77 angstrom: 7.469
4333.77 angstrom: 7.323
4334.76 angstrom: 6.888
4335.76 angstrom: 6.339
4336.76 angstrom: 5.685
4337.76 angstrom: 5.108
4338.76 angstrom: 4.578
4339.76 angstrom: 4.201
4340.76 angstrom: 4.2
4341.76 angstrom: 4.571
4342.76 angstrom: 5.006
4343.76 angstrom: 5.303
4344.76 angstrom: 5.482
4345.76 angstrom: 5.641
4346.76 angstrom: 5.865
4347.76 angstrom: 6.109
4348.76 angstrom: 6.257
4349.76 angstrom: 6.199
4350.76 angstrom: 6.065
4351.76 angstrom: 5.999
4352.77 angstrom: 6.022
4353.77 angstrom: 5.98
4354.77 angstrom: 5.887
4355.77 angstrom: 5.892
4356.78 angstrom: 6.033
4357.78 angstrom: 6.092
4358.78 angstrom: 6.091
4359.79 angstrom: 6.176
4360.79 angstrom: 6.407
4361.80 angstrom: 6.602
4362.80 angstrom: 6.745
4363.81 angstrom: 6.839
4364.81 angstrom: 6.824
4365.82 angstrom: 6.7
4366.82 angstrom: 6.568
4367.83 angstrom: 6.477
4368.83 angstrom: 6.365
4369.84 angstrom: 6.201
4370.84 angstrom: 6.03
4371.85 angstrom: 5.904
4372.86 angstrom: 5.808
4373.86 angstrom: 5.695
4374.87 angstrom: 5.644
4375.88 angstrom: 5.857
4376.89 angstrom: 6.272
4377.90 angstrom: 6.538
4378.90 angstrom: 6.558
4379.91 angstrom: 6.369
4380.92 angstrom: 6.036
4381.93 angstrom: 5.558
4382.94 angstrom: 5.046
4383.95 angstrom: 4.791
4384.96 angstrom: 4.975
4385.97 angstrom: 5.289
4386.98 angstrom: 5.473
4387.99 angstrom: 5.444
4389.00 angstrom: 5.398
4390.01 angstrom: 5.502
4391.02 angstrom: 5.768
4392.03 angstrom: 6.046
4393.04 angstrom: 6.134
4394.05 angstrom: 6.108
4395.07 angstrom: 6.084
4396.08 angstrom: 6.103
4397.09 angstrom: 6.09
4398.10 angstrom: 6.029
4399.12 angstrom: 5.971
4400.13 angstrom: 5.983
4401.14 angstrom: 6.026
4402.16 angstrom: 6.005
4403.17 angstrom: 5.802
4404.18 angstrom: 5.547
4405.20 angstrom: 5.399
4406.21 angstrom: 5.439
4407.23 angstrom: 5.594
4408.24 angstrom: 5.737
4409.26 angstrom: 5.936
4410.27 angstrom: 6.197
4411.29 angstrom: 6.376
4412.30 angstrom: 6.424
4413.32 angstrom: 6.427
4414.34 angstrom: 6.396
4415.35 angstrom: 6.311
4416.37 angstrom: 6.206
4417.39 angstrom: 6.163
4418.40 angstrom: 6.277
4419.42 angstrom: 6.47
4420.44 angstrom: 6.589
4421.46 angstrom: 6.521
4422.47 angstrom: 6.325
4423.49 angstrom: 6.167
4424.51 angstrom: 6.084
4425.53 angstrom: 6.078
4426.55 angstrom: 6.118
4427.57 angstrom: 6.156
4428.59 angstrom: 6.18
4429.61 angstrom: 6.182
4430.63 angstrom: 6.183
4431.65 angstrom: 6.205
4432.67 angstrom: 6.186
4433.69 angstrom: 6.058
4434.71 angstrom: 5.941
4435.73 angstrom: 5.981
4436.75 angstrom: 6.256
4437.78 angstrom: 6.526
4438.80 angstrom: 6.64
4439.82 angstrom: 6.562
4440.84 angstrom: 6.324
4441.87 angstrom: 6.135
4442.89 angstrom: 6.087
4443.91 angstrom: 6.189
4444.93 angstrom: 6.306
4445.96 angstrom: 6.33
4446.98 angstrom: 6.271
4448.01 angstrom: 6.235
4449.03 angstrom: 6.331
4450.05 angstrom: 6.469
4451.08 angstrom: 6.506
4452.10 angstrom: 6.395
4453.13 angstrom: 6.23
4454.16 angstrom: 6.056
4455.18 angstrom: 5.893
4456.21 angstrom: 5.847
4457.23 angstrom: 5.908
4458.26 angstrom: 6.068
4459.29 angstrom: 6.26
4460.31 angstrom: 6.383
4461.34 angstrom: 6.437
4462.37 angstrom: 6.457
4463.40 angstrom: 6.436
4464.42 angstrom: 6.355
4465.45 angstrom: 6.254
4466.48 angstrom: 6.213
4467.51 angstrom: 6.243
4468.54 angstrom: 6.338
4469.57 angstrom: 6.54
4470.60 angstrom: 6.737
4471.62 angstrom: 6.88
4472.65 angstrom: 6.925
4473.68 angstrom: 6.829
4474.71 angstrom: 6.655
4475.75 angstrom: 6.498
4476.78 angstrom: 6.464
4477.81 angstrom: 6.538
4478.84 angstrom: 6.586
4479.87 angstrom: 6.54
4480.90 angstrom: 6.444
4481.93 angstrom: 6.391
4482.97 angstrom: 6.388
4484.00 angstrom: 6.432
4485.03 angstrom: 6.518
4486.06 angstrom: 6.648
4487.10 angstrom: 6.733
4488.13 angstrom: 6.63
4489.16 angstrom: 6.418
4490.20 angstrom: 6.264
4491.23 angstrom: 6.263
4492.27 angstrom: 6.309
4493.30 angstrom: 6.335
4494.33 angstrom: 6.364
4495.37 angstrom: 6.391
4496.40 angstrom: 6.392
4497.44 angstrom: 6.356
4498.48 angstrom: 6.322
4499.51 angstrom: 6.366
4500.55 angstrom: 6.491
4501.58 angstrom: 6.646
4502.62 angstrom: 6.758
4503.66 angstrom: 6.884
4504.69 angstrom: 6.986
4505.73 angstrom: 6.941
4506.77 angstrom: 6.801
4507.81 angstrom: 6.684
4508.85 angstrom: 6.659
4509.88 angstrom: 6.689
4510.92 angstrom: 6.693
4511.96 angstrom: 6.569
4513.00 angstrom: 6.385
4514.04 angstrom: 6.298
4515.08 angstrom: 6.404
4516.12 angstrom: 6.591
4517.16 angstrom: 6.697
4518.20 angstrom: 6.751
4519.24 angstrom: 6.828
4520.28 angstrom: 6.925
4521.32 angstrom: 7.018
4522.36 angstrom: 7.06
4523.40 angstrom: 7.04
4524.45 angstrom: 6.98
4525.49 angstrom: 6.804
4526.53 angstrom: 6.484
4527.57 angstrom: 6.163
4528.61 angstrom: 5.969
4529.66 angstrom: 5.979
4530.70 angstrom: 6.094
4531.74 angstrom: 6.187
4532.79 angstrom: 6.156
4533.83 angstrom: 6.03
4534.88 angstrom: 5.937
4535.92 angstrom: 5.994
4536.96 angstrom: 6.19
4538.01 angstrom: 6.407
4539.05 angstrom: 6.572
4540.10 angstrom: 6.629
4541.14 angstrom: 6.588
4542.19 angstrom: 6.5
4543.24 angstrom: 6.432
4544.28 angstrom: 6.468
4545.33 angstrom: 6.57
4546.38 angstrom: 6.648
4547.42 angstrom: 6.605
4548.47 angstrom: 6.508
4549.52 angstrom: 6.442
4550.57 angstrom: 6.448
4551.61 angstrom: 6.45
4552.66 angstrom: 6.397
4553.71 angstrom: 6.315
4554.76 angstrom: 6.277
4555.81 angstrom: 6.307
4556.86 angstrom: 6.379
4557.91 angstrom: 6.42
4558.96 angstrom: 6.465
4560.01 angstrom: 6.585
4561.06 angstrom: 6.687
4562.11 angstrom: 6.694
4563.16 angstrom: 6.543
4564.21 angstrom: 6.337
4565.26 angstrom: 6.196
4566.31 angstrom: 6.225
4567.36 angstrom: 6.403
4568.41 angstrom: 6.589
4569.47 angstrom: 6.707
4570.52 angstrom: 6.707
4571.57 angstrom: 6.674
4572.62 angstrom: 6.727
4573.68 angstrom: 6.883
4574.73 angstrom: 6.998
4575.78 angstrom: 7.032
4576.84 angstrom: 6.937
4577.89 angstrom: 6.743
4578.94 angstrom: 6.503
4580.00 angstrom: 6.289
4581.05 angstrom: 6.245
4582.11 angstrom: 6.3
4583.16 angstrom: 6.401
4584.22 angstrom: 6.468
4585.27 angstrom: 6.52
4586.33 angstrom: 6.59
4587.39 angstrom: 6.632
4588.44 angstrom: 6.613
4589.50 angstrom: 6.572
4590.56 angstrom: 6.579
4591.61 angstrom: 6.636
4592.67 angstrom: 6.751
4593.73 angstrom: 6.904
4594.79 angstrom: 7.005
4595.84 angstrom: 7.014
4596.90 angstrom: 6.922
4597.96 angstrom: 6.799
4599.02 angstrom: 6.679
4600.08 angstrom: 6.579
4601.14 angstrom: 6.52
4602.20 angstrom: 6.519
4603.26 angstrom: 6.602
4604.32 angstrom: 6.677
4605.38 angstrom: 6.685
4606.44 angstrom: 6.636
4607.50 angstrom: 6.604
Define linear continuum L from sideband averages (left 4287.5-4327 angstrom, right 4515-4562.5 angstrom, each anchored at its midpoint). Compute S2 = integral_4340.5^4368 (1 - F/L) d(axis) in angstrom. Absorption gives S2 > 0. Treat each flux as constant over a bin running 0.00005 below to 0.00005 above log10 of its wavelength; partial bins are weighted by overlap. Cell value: -3.7 angstrom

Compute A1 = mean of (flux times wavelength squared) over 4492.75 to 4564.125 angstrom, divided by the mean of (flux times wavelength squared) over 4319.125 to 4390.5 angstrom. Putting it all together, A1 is 1.19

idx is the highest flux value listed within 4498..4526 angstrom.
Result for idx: 7.06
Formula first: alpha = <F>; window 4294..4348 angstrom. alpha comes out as 5.31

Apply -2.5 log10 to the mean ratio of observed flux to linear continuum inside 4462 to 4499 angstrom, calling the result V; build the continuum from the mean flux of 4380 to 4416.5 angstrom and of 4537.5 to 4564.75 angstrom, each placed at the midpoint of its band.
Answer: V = -0.05 mag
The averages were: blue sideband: 5.83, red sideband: 6.49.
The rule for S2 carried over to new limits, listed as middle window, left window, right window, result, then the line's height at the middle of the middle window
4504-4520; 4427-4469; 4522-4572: -0.8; 6.37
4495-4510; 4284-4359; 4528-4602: -1.0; 6.22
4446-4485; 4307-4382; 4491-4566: -0.7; 6.28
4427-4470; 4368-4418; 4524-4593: -1.1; 6.1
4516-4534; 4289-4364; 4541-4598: -0.5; 6.37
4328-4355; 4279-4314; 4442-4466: -3.4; 5.22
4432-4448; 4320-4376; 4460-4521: 0.2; 6.33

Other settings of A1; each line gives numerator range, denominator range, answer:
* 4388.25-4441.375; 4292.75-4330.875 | 1.25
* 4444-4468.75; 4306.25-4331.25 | 1.22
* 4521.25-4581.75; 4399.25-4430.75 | 1.13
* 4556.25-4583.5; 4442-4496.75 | 1.07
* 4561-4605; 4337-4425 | 1.22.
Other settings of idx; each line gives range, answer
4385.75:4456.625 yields 6.64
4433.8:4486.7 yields 6.925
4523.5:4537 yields 6.98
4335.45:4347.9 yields 6.339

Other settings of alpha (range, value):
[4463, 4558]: 6.5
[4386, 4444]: 6.07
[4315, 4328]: 5.79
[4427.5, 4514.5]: 6.41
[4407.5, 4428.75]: 6.24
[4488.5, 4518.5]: 6.54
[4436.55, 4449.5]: 6.32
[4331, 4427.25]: 5.99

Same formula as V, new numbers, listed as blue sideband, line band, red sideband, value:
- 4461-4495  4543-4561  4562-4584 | 0.02 mag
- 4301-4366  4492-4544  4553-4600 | -0.02 mag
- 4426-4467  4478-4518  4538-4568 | -0.03 mag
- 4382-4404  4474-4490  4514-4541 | -0.05 mag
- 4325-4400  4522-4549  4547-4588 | 0.00 mag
